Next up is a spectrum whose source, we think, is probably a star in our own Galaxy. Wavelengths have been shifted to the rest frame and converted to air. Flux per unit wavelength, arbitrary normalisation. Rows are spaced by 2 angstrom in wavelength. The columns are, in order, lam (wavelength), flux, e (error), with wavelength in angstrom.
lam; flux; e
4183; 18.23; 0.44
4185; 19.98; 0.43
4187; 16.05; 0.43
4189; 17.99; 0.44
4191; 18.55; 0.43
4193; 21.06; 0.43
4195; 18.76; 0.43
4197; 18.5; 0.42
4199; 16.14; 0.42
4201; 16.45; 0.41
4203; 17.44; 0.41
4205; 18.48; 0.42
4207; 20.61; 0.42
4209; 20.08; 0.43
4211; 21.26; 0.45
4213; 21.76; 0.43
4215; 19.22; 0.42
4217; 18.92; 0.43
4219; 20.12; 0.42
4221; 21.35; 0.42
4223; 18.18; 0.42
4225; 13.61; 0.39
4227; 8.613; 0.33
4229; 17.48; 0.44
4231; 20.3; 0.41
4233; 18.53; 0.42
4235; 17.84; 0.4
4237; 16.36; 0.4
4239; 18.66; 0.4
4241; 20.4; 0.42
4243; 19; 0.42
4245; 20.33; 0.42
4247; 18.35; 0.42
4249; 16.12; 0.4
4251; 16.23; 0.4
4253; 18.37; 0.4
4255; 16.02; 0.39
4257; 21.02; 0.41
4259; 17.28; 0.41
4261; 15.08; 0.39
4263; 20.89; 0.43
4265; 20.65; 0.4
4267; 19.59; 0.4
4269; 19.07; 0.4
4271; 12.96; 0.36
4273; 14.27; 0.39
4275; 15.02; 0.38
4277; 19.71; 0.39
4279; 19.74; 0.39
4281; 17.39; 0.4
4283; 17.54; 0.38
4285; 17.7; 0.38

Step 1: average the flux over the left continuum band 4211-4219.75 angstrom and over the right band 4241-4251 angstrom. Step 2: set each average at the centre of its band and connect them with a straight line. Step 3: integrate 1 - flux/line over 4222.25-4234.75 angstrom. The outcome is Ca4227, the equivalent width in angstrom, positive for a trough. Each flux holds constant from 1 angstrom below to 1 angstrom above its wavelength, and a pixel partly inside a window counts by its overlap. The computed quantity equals 2.1 angstrom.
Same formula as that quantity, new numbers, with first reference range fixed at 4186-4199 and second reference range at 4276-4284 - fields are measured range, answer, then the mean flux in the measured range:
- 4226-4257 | 1.4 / 17.6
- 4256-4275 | 0.8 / 17.7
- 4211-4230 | 0.5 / 17.9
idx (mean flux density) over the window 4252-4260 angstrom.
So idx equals 18.2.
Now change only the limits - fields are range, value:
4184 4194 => 18.7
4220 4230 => 15.8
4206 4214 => 20.9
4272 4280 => 17.2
